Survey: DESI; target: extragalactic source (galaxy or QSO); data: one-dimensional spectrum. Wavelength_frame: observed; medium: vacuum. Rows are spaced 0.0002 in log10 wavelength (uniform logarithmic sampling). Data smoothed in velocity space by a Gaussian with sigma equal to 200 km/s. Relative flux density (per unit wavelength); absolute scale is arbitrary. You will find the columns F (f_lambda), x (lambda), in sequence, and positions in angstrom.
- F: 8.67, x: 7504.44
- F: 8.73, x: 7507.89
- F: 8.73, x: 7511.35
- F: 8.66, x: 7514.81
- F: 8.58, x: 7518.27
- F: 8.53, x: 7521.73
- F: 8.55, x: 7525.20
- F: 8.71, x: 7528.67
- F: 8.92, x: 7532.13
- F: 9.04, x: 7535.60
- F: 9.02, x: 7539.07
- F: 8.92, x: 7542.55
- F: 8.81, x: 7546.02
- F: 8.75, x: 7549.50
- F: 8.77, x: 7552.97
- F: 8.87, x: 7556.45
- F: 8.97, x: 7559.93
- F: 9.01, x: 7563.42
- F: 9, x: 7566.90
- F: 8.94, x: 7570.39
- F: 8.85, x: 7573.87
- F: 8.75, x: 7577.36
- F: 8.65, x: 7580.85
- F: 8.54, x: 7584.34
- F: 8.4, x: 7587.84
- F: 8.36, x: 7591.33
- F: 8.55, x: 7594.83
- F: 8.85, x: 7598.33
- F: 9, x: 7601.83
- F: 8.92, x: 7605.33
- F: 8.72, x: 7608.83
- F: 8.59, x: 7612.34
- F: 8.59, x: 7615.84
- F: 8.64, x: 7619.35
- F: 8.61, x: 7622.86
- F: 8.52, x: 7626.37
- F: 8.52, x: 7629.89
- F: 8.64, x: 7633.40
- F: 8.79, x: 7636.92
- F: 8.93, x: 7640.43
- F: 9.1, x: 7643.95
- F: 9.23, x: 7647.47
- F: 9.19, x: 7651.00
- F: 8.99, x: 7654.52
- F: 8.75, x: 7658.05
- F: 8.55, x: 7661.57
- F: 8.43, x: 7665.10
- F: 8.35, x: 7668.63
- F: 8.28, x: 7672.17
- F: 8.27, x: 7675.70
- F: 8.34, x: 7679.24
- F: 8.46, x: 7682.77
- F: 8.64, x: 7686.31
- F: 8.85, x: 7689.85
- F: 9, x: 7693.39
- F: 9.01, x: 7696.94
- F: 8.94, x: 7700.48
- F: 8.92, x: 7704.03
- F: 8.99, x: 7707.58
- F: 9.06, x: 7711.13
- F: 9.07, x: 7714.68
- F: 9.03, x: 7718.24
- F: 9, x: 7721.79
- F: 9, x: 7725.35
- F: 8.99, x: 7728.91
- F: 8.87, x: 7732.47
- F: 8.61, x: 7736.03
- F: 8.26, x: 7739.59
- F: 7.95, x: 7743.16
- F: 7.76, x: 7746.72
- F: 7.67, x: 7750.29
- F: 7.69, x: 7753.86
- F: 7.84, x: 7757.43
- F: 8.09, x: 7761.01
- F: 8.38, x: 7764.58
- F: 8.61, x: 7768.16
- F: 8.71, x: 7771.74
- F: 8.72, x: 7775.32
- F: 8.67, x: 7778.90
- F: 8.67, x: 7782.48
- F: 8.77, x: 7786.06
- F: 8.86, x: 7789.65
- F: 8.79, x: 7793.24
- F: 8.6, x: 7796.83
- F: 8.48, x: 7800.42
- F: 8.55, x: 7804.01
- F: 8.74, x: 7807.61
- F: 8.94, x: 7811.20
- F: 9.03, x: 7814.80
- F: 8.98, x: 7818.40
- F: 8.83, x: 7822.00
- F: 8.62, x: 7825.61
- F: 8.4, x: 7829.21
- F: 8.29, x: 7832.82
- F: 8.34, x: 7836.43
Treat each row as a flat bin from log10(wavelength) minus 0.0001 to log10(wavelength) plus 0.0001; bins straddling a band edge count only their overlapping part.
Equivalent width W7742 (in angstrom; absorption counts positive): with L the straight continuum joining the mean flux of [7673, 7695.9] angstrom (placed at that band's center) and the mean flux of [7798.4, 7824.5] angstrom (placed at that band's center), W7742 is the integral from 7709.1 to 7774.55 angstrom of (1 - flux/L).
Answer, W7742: 1.5 angstrom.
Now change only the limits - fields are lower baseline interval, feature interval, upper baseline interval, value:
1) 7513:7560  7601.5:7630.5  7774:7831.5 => 0.3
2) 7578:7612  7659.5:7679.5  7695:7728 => 1.1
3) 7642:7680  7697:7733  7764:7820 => -1.2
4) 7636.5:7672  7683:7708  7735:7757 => -1.3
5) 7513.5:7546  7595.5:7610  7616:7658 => -0.1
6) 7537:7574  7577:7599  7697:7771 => 0.7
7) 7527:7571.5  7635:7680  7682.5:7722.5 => 1.0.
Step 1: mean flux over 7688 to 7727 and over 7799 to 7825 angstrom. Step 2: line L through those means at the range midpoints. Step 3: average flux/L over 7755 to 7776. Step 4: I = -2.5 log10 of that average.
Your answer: 0.07 mag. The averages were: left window 8.99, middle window 8.35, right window 8.79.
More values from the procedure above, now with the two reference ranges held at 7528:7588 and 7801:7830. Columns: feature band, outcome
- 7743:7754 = 0.135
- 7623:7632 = 0.035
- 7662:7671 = 0.052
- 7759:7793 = 0.020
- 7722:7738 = -0.010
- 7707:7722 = -0.030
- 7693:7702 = -0.022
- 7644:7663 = -0.018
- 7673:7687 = 0.050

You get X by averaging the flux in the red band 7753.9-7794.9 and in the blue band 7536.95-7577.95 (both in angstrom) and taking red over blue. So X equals 0.96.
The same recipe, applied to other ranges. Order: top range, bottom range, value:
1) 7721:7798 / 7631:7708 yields 0.97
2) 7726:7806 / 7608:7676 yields 0.97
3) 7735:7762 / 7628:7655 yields 0.89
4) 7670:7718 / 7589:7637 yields 1.01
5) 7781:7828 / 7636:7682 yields 1.01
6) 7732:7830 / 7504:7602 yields 0.97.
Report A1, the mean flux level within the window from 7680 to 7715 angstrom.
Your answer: 8.87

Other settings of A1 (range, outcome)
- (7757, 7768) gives 8.21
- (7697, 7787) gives 8.58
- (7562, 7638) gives 8.7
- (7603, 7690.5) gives 8.68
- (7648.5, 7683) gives 8.58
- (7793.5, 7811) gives 8.64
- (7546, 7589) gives 8.8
